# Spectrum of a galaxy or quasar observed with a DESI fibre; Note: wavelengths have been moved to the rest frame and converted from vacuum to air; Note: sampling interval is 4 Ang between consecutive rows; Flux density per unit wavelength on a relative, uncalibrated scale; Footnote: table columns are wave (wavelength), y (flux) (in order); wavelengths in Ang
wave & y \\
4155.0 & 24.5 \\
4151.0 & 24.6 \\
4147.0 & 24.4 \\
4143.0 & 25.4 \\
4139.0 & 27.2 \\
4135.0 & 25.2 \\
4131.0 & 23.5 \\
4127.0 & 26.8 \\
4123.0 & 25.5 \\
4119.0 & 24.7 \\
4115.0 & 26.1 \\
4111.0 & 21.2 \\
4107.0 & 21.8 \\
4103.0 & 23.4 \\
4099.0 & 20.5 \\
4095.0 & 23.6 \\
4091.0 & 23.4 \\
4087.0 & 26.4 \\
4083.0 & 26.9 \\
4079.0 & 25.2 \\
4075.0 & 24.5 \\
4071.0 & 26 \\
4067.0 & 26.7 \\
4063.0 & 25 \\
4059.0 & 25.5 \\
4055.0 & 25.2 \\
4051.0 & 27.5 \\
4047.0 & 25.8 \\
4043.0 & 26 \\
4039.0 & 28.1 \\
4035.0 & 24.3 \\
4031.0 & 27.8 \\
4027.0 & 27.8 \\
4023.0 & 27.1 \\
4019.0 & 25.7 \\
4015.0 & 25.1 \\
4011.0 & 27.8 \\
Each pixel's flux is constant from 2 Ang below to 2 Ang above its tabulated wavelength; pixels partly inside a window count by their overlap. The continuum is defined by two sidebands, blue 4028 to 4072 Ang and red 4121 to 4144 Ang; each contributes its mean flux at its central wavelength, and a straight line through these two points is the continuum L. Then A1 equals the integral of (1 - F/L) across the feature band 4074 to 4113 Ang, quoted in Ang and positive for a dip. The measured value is 3.36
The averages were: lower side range 26.2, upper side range 25.6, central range 23.7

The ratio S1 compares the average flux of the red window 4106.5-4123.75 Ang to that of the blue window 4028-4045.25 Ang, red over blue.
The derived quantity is 0.90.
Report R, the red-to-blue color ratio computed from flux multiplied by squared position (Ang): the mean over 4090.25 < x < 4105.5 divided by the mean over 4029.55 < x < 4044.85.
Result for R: 0.9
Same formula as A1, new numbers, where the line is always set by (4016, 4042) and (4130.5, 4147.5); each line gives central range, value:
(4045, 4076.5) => 0.6 Ang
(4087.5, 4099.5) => 1.2 Ang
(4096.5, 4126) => 2.6 Ang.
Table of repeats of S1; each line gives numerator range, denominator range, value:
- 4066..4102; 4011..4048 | 0.93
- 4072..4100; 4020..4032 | 0.90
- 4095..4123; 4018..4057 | 0.87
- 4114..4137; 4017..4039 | 0.95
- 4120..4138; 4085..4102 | 1.08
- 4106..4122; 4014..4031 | 0.89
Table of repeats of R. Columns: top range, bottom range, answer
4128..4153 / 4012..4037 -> 1.01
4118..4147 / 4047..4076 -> 1.02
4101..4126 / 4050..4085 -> 0.95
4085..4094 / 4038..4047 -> 0.95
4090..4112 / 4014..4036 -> 0.88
